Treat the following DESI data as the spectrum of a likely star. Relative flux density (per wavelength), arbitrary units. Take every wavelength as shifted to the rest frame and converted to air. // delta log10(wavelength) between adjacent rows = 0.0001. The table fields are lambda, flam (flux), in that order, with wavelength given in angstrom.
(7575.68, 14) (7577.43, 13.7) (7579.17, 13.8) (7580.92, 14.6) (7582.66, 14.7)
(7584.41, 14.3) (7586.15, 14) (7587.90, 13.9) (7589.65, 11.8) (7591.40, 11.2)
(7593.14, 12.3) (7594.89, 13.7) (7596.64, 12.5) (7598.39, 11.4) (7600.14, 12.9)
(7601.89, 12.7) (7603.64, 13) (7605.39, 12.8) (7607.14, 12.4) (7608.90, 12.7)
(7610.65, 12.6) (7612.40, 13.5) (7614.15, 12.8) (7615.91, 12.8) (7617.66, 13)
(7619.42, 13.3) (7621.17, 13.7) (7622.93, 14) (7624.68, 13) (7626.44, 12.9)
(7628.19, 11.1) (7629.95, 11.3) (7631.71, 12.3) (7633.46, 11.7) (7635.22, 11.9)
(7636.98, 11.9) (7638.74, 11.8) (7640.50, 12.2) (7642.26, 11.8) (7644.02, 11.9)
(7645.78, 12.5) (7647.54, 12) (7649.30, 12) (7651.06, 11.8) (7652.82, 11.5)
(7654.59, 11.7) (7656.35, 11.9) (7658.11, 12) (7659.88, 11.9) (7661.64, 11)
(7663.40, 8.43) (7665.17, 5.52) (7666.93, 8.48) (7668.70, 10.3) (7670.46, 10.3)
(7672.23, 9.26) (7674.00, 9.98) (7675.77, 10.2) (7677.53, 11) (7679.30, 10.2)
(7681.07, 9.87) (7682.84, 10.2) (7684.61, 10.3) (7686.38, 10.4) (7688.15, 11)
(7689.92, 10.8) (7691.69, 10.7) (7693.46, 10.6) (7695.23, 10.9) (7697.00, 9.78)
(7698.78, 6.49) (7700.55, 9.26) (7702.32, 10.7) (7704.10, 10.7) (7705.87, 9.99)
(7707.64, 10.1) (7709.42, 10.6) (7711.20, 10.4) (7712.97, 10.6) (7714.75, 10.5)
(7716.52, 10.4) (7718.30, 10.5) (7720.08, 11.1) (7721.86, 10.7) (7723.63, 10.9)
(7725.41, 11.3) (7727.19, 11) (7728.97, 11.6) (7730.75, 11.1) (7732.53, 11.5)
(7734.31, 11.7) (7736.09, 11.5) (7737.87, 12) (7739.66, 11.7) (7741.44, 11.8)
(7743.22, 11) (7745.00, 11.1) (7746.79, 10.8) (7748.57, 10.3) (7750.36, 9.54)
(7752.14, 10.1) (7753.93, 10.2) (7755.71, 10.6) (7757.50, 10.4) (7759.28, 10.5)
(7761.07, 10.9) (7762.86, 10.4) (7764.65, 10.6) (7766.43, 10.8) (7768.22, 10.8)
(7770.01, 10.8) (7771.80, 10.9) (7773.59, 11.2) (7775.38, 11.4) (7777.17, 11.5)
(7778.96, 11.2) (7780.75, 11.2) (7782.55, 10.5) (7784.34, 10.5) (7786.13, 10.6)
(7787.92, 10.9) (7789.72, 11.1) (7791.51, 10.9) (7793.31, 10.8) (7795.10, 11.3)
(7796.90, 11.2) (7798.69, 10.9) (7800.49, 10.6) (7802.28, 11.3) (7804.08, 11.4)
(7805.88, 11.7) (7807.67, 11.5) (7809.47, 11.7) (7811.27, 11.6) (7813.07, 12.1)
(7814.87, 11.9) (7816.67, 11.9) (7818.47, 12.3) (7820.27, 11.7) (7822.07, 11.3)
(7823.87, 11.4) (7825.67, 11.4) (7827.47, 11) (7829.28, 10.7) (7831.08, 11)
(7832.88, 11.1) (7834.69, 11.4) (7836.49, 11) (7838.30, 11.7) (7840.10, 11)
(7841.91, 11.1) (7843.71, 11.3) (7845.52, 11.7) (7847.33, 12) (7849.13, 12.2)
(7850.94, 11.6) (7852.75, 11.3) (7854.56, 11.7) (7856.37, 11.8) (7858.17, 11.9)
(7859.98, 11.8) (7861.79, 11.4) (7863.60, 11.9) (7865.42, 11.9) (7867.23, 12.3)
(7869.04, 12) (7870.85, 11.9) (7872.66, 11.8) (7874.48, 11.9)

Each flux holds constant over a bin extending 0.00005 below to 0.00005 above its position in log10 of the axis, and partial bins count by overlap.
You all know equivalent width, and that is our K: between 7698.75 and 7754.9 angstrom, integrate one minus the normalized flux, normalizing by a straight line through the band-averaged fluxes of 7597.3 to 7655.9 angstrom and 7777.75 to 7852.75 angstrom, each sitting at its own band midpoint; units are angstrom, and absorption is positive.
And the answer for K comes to 5.2 angstrom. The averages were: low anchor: 12.4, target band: 10.7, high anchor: 11.3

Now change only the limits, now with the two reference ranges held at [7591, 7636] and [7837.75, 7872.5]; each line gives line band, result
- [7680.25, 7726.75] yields 7.3 angstrom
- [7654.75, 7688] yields 6.1 angstrom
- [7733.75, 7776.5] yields 4.3 angstrom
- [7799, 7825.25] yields 0.6 angstrom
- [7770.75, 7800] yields 2.4 angstrom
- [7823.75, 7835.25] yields 0.7 angstrom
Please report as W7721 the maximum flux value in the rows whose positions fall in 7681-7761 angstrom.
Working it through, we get 12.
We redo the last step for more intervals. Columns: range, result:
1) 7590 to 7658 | 14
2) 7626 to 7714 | 12.9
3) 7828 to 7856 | 12.2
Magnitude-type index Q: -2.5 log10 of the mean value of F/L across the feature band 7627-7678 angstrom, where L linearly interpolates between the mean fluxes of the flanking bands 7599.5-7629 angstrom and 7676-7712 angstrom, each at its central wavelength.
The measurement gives 0.06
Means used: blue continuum 12.9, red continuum 10.2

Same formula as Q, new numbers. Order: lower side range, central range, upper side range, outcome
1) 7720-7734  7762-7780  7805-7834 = 0.04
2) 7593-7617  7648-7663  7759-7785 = 0.05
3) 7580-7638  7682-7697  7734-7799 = 0.12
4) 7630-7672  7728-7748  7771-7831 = -0.02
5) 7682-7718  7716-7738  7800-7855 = -0.07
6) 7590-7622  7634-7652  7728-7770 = 0.03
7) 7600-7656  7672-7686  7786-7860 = 0.19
